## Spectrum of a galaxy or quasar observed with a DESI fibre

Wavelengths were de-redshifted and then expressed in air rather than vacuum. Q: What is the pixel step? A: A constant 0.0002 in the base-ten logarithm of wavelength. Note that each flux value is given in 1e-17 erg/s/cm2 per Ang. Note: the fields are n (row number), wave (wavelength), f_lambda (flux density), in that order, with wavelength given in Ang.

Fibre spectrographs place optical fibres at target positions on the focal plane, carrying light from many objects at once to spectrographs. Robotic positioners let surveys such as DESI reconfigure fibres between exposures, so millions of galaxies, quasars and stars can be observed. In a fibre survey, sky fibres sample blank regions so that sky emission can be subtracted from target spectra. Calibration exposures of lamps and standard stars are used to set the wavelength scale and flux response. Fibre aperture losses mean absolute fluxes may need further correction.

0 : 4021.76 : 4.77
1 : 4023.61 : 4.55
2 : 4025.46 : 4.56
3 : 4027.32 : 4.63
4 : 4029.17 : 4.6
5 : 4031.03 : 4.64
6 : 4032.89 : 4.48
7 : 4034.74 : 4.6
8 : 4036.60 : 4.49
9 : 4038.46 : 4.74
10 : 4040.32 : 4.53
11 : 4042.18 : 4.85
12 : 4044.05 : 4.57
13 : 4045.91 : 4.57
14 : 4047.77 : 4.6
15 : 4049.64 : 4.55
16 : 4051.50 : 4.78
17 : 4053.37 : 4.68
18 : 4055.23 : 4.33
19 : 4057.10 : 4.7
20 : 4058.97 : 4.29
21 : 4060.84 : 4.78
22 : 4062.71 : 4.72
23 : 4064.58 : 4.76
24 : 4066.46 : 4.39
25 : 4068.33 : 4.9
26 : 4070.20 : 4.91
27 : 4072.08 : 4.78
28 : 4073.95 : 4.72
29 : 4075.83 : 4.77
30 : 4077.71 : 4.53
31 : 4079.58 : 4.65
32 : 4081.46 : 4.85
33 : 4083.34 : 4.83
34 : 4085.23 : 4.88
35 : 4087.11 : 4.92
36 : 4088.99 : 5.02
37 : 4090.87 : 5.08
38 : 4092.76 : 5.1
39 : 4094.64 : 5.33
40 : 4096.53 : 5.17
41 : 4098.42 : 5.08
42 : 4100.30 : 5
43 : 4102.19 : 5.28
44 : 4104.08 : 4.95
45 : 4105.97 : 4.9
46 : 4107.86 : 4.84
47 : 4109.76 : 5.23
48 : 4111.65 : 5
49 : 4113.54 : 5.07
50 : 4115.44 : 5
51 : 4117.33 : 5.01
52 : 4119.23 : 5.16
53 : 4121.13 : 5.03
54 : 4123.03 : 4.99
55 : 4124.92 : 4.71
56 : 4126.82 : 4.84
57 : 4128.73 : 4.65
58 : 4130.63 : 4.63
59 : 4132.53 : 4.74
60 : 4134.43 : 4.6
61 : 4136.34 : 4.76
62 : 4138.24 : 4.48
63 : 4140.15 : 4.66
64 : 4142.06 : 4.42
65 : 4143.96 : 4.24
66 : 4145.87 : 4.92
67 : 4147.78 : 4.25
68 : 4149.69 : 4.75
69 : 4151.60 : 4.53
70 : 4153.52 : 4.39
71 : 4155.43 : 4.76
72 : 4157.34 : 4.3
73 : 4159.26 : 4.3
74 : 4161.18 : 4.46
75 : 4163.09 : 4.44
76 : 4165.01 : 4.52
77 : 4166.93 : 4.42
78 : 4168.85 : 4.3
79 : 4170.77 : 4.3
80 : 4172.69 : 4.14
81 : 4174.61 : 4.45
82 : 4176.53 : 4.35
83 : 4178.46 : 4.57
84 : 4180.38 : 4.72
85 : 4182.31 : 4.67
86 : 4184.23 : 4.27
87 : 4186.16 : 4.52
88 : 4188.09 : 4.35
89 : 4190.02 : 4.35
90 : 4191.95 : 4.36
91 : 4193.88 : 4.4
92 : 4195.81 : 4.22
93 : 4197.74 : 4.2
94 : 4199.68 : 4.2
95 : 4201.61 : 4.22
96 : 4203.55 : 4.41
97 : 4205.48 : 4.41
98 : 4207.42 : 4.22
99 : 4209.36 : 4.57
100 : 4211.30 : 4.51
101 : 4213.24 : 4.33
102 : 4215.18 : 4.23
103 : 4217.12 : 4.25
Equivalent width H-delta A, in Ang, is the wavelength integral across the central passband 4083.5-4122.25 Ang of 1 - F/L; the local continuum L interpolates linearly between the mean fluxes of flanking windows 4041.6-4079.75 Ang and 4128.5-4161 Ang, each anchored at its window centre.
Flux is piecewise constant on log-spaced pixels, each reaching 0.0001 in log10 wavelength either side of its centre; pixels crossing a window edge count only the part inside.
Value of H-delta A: -3.8 Ang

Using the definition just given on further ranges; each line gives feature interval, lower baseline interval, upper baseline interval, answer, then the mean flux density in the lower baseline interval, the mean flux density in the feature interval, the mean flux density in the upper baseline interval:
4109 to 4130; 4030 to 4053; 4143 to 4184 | -2.07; 4.62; 4.96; 4.46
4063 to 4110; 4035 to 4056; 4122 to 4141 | -2.53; 4.61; 4.91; 4.71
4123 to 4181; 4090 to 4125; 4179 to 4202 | 2.07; 5.06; 4.53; 4.38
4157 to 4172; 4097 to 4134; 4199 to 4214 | 0.83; 4.95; 4.38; 4.36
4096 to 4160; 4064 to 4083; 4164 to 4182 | -3.03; 4.73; 4.78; 4.43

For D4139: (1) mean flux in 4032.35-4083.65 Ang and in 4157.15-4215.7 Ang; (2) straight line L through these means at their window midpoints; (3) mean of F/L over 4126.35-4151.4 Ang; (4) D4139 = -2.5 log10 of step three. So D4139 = -0.03 mag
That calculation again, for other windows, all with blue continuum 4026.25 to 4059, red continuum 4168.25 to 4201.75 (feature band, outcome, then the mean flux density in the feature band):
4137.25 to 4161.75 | -0.02 mag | 4.5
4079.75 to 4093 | -0.09 mag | 4.93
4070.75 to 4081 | -0.04 mag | 4.71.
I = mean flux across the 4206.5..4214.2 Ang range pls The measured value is 4.41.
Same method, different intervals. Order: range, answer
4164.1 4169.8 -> 4.41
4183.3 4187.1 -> 4.39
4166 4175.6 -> 4.32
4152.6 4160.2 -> 4.44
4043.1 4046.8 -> 4.56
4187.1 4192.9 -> 4.35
